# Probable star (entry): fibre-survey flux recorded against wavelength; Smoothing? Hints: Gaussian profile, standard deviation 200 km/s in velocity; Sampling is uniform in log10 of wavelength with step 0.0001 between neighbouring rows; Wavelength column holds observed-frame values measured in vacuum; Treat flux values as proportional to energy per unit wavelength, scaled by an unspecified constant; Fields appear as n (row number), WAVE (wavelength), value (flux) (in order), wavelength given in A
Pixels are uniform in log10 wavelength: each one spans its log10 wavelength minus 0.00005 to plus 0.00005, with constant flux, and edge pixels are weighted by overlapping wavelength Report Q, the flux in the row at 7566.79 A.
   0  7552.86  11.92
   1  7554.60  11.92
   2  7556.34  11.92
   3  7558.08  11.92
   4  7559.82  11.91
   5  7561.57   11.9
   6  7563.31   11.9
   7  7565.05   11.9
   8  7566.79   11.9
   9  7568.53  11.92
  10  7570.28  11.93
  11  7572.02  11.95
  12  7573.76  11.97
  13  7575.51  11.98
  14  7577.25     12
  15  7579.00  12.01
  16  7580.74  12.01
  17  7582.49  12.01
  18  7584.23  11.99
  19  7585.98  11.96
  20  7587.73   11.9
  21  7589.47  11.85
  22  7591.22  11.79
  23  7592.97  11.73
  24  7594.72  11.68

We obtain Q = 11.9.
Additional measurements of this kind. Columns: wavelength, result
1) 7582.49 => 12.01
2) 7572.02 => 11.95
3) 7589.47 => 11.85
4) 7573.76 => 11.97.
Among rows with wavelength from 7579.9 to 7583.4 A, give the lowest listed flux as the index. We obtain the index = 12.01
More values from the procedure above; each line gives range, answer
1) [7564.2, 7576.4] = 11.9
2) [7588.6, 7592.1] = 11.79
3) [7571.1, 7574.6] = 11.95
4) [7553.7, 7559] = 11.92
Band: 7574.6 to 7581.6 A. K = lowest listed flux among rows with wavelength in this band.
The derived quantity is 11.98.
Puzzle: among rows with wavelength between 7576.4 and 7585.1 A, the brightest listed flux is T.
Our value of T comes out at 12.01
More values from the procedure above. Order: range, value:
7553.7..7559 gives 11.92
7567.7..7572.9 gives 11.95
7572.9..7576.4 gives 11.98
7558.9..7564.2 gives 11.91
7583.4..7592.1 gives 11.99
